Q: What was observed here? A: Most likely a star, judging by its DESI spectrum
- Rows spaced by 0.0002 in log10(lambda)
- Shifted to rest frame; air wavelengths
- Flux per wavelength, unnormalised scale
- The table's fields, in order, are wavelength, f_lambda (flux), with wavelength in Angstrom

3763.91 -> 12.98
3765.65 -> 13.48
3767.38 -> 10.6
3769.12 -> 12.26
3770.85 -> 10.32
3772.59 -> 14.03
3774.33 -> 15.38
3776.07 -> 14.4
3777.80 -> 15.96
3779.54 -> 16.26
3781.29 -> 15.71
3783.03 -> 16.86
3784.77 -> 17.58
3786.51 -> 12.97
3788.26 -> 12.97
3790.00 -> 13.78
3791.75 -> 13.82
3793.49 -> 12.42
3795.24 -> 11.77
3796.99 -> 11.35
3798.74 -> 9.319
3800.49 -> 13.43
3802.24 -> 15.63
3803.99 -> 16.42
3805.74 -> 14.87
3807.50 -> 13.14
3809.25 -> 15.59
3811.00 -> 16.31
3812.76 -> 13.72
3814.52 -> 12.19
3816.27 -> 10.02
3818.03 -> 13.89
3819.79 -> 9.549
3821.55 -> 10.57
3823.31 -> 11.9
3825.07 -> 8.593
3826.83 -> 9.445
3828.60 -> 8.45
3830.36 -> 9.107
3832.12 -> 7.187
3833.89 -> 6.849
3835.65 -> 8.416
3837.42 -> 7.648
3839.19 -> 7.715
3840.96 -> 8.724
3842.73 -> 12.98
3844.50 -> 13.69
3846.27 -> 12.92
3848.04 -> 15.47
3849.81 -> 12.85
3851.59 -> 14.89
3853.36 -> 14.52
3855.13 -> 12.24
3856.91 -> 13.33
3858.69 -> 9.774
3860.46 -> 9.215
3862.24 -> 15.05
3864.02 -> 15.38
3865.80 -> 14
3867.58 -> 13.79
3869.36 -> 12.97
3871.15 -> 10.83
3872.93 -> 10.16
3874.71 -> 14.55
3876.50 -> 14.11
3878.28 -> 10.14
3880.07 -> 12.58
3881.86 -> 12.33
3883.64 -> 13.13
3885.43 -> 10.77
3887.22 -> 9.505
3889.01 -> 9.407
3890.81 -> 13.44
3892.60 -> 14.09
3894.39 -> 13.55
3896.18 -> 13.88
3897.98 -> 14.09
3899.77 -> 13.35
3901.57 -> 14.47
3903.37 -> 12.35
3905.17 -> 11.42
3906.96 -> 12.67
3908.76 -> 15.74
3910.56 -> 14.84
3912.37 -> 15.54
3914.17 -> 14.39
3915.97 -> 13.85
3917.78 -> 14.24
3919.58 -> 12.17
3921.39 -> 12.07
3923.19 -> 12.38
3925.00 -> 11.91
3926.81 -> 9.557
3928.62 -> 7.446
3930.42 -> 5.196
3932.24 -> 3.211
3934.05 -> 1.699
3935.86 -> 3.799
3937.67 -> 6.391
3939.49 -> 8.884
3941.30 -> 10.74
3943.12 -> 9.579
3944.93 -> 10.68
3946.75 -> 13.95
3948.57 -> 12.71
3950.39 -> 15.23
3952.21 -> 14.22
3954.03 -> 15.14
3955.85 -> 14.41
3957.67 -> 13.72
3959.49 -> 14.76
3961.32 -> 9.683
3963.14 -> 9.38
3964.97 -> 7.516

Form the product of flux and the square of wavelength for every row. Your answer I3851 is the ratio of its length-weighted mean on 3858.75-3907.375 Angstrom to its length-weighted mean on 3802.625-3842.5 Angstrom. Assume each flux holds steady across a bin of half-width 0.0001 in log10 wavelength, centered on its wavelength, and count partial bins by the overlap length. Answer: 1.2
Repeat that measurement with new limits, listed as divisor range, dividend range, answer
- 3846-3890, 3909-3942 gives 0.82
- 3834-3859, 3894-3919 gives 1.22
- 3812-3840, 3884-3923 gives 1.41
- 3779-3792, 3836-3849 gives 0.77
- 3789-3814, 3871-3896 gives 0.93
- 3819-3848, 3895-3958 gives 1.24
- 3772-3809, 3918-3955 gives 0.75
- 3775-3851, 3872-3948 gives 0.97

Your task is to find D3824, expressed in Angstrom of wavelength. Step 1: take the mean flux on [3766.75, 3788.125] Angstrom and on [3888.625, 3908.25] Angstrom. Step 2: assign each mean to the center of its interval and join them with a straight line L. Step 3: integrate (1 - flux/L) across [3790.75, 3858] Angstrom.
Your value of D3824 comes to 9.78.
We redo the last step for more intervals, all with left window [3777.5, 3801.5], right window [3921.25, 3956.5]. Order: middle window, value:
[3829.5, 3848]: 4.0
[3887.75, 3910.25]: -4.7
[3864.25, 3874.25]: -0.8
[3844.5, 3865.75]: -2.1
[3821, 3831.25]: 2.6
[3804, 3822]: 0.0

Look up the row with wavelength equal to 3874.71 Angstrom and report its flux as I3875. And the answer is 14.55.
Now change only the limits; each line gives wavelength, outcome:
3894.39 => 13.55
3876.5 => 14.11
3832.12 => 7.187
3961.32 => 9.683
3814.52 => 12.19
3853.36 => 14.52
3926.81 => 9.557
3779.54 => 16.26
